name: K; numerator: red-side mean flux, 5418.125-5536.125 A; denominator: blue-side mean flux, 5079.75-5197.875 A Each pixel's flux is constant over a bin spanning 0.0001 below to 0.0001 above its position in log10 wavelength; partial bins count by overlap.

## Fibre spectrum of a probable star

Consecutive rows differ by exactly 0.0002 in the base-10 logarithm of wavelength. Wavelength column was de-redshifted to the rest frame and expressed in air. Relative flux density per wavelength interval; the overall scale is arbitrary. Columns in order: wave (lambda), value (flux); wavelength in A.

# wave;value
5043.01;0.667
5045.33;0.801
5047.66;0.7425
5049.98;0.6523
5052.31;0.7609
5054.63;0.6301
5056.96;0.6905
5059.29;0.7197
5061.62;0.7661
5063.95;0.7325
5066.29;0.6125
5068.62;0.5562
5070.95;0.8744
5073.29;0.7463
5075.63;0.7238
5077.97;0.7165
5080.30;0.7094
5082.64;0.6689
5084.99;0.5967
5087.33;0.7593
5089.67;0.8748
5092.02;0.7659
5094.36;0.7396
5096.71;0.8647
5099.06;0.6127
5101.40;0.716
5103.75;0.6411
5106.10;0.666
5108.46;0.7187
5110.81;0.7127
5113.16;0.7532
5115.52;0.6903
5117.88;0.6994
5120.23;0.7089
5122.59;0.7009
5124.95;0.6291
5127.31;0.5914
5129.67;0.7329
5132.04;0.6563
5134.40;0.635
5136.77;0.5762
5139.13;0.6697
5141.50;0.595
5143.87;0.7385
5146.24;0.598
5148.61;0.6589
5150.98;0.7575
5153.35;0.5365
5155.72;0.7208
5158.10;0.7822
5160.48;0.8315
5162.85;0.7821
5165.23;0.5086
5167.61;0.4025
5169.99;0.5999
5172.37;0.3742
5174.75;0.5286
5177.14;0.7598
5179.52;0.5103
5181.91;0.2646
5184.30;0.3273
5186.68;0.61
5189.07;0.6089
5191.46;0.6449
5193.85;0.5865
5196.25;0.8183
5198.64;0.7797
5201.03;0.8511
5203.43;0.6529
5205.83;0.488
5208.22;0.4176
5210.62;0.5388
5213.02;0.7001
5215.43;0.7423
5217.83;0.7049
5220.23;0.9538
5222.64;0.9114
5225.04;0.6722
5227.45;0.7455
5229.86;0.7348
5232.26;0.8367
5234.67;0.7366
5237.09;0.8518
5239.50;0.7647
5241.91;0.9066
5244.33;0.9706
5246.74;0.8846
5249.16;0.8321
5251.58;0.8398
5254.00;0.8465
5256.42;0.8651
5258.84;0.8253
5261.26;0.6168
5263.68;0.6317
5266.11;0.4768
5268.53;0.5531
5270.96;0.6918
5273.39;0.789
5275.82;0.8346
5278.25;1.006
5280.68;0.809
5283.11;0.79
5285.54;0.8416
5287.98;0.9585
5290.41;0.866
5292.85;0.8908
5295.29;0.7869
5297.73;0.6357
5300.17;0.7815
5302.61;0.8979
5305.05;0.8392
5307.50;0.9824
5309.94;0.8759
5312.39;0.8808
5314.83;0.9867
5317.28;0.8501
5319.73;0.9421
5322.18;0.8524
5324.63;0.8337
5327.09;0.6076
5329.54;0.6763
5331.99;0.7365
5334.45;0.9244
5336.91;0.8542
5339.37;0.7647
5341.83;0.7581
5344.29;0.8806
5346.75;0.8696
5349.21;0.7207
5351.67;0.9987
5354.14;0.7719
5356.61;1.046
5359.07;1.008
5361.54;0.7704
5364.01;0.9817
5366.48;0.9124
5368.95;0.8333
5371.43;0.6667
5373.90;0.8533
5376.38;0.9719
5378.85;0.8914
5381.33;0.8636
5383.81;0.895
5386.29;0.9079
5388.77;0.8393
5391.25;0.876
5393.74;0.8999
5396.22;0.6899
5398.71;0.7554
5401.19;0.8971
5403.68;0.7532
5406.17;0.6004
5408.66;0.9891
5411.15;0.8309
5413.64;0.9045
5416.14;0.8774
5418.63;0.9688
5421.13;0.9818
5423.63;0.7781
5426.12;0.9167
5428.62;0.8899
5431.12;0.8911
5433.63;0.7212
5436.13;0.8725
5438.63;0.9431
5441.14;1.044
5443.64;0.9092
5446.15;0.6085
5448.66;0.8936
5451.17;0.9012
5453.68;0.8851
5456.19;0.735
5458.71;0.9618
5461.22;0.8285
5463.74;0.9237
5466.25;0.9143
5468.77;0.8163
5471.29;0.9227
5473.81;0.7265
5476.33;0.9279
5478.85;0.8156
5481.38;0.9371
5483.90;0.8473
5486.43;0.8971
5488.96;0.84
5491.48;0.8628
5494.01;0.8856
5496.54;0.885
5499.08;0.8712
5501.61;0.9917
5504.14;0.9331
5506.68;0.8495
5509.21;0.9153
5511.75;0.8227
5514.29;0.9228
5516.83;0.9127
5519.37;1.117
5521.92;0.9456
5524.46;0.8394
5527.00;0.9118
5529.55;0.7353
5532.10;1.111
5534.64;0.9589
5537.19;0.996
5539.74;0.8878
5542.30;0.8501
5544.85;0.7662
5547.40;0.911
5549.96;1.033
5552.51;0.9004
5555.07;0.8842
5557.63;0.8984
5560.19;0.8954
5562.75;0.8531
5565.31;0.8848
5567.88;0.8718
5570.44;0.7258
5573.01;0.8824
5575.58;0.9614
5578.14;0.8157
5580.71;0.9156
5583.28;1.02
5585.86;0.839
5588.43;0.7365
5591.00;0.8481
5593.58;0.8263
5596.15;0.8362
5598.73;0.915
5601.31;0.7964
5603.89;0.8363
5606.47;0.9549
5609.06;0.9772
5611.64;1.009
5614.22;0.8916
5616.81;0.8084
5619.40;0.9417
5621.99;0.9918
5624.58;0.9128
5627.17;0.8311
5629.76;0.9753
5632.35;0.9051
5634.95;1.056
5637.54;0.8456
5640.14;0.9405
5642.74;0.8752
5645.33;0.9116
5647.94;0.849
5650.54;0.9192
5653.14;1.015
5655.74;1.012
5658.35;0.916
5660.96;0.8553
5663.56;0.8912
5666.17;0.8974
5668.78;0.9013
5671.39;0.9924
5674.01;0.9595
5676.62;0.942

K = 1.4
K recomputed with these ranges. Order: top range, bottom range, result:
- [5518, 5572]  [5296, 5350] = 1.09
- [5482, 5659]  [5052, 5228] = 1.35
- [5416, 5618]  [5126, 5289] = 1.27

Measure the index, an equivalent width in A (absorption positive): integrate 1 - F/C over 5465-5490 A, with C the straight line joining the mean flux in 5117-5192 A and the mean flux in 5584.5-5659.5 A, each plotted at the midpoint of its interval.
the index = -1.6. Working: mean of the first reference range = 0.616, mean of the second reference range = 0.903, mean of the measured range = 0.864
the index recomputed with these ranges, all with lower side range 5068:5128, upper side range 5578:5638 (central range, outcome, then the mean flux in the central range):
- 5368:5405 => -1.0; 0.839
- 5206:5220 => 2.2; 0.634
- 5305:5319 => -2.1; 0.909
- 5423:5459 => -1.1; 0.862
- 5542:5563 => -0.3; 0.892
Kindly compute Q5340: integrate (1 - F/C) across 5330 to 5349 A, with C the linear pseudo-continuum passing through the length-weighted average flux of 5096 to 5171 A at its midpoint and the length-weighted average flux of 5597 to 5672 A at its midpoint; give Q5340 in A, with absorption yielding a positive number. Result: -1.1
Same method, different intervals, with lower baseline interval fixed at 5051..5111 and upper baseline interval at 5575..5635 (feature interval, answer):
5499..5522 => -1.8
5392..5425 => -0.5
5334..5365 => -2.4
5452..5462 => -0.1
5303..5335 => -1.9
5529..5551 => -1.2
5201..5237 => 2.4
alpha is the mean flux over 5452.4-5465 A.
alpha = 0.867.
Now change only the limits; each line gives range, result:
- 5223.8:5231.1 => 0.72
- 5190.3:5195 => 0.616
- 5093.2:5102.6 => 0.733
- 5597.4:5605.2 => 0.849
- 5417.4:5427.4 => 0.911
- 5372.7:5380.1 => 0.906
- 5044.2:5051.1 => 0.732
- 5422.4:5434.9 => 0.84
